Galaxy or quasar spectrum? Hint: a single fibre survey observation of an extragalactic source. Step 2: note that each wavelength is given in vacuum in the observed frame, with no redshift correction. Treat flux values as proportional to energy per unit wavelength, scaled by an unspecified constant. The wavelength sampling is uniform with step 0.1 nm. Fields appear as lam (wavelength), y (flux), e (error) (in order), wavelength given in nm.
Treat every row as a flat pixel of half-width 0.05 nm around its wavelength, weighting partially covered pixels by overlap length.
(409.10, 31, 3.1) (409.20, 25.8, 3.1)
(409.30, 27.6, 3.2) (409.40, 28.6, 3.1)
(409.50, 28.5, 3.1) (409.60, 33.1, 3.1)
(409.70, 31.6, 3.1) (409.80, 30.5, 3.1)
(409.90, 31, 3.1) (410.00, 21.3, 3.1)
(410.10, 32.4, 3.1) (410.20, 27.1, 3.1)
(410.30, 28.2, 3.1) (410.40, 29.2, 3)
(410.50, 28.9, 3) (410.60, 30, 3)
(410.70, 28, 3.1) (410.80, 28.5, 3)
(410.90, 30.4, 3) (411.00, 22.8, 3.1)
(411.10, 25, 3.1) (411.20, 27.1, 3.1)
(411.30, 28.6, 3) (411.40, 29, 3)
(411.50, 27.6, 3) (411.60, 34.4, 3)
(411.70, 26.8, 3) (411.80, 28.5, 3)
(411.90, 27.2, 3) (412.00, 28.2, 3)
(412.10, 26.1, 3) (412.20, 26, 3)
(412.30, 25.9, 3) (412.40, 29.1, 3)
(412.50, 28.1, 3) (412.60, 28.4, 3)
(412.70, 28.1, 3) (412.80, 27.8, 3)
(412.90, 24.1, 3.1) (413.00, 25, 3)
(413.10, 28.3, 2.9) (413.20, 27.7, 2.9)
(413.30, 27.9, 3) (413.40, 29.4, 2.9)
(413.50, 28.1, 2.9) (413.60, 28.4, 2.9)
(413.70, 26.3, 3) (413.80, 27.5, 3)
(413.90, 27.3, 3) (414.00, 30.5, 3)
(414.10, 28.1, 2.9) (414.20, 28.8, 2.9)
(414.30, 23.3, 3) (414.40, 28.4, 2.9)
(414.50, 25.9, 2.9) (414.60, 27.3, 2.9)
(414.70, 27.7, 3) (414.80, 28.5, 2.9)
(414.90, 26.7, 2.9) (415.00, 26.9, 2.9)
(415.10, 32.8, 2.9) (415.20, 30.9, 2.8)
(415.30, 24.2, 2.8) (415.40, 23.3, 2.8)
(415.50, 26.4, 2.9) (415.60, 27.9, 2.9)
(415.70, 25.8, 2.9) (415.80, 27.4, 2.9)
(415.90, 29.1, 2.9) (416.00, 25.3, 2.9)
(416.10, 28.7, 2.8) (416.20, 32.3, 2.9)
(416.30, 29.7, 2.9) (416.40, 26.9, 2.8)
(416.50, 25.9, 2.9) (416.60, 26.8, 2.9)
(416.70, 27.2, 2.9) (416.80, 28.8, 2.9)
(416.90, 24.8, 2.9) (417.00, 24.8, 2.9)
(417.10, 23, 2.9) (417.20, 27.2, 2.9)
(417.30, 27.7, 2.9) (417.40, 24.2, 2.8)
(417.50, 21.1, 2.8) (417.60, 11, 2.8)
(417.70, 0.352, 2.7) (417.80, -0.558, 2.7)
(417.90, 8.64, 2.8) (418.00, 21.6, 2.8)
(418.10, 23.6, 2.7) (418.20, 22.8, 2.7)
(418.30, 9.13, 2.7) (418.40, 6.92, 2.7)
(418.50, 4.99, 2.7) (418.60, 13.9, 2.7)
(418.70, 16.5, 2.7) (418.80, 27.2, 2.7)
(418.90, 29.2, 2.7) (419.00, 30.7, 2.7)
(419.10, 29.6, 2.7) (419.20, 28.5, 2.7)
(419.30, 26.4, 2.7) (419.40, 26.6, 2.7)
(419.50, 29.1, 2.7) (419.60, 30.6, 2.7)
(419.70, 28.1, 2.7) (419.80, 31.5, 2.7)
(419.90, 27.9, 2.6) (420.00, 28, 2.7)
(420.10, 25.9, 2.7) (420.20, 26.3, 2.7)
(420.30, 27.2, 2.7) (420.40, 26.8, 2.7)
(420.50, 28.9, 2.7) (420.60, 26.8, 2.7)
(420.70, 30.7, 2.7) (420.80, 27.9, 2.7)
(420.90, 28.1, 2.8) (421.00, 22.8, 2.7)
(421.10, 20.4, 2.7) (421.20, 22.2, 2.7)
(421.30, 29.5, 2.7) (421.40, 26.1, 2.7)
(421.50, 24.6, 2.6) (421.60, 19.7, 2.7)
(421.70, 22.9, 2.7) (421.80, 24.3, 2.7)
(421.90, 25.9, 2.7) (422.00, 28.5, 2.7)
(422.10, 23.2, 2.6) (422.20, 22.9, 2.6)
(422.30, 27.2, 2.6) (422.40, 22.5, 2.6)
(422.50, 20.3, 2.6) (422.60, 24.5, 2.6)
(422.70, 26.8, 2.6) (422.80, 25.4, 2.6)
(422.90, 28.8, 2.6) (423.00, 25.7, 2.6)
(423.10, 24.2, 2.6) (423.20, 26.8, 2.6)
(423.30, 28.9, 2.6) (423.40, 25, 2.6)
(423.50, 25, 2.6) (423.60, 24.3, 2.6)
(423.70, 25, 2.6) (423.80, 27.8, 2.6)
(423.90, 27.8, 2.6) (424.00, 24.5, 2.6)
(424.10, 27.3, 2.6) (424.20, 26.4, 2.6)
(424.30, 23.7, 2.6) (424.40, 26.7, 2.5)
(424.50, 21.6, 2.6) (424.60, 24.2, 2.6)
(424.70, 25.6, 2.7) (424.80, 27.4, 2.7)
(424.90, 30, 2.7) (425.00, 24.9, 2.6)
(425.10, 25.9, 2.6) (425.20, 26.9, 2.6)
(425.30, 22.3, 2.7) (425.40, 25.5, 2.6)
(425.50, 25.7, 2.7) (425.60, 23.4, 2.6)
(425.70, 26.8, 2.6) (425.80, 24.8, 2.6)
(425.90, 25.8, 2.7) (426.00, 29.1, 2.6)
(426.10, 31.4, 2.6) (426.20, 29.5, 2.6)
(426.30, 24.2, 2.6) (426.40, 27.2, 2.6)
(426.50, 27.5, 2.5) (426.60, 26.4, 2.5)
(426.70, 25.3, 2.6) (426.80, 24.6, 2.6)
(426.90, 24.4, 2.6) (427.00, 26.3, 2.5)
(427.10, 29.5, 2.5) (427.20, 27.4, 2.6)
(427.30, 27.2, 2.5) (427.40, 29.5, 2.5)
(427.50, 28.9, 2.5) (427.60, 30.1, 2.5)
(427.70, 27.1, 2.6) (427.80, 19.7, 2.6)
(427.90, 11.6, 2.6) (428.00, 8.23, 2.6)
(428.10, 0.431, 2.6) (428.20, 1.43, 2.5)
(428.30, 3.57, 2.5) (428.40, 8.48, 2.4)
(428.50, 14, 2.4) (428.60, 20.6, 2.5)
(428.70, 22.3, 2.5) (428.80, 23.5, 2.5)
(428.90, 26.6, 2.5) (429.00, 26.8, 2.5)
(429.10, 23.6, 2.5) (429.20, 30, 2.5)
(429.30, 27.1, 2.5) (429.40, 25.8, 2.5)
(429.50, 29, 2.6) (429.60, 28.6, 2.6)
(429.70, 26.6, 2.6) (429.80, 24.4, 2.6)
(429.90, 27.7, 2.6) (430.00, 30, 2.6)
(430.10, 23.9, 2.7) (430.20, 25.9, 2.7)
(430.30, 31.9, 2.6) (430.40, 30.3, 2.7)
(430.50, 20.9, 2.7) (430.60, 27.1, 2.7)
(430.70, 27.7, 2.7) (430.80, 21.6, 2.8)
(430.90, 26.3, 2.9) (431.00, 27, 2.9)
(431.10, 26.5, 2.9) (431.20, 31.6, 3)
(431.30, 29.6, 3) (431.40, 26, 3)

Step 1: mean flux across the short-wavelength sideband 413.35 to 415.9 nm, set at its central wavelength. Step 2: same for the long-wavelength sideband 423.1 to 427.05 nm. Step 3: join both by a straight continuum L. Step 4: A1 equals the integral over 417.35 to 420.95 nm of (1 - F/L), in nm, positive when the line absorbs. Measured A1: 0.60 nm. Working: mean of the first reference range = 27.5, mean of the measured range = 22.4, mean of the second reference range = 26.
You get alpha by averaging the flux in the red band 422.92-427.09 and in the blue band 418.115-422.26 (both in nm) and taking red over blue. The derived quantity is 1.1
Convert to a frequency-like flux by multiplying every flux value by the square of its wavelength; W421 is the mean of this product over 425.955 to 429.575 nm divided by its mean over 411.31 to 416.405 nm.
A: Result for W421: 0.9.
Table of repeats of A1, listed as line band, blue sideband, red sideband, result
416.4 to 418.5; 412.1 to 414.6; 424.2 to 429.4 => 0.57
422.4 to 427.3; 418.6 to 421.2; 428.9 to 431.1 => 0.16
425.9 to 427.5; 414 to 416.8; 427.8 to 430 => -0.48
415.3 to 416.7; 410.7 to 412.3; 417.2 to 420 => -0.23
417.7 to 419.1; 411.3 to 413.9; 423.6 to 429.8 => 0.52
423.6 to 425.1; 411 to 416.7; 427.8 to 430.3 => -0.20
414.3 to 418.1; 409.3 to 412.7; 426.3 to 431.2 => 0.36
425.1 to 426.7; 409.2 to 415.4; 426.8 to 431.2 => -0.14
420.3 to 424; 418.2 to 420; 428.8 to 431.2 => -0.17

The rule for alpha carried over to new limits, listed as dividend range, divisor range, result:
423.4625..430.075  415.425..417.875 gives 1.02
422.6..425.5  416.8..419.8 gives 1.23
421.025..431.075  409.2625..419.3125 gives 0.95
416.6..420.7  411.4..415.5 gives 0.82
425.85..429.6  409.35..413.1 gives 0.81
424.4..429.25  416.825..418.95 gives 1.32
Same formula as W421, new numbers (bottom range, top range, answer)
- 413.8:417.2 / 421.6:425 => 0.97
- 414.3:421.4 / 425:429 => 0.97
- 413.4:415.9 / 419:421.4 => 1.02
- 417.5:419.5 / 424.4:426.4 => 1.49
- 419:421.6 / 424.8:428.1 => 0.96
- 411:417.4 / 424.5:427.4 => 1.02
